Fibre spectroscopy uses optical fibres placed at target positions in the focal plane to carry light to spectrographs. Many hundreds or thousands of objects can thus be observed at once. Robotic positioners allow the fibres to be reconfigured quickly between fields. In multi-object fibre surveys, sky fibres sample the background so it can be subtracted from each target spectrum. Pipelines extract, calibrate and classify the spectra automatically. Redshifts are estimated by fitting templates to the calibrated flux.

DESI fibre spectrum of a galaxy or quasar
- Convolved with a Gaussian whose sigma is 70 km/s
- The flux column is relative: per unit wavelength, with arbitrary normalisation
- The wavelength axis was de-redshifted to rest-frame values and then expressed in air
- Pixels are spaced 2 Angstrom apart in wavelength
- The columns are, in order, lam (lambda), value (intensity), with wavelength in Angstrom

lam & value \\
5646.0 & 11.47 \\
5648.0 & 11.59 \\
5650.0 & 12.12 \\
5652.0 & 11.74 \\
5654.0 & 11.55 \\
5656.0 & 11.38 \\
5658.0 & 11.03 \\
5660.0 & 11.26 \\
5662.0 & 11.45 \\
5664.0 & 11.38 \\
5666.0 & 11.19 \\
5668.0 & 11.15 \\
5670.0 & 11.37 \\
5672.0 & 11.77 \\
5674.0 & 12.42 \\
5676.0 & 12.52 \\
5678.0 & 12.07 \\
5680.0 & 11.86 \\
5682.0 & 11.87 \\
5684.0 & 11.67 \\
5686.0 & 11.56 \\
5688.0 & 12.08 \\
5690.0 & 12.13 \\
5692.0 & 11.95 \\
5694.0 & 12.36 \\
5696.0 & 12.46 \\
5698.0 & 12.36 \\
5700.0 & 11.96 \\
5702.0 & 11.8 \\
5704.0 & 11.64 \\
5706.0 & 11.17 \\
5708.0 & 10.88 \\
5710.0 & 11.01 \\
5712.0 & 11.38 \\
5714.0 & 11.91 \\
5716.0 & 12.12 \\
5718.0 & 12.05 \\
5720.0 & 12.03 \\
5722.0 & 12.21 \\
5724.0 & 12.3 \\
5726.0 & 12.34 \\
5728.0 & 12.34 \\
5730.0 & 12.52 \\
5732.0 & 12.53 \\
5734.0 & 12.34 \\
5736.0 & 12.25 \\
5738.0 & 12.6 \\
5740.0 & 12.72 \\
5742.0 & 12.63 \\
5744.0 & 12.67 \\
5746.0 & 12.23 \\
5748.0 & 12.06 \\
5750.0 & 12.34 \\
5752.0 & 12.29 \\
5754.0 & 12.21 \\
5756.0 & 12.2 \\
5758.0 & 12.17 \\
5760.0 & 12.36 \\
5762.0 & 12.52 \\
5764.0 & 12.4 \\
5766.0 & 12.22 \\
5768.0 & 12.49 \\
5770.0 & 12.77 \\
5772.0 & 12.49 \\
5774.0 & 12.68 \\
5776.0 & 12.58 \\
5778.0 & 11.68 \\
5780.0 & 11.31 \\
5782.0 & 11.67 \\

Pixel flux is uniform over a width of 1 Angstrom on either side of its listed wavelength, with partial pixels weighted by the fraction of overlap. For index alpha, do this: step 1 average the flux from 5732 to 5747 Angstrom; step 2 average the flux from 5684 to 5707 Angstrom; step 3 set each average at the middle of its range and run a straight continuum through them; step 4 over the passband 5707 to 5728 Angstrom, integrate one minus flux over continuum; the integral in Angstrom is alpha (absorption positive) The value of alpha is 0.64 Angstrom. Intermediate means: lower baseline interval 11.9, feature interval 11.8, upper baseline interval 12.5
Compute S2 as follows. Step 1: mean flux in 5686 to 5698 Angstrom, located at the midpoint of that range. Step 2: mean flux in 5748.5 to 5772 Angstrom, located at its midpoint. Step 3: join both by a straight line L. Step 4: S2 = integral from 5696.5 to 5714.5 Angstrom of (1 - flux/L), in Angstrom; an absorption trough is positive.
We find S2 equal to 0.9 Angstrom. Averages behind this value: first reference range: 12.2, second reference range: 12.4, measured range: 11.6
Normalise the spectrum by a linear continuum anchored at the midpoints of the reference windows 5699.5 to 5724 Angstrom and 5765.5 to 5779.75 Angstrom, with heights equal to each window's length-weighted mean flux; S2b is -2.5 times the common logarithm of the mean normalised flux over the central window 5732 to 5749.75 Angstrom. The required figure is -0.037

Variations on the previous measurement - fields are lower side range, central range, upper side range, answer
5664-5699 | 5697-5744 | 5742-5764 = 0.007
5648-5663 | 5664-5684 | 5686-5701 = 0.004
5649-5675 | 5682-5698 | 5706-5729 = -0.033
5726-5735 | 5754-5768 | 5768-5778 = 0.015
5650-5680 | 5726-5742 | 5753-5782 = -0.037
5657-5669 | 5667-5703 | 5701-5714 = -0.062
